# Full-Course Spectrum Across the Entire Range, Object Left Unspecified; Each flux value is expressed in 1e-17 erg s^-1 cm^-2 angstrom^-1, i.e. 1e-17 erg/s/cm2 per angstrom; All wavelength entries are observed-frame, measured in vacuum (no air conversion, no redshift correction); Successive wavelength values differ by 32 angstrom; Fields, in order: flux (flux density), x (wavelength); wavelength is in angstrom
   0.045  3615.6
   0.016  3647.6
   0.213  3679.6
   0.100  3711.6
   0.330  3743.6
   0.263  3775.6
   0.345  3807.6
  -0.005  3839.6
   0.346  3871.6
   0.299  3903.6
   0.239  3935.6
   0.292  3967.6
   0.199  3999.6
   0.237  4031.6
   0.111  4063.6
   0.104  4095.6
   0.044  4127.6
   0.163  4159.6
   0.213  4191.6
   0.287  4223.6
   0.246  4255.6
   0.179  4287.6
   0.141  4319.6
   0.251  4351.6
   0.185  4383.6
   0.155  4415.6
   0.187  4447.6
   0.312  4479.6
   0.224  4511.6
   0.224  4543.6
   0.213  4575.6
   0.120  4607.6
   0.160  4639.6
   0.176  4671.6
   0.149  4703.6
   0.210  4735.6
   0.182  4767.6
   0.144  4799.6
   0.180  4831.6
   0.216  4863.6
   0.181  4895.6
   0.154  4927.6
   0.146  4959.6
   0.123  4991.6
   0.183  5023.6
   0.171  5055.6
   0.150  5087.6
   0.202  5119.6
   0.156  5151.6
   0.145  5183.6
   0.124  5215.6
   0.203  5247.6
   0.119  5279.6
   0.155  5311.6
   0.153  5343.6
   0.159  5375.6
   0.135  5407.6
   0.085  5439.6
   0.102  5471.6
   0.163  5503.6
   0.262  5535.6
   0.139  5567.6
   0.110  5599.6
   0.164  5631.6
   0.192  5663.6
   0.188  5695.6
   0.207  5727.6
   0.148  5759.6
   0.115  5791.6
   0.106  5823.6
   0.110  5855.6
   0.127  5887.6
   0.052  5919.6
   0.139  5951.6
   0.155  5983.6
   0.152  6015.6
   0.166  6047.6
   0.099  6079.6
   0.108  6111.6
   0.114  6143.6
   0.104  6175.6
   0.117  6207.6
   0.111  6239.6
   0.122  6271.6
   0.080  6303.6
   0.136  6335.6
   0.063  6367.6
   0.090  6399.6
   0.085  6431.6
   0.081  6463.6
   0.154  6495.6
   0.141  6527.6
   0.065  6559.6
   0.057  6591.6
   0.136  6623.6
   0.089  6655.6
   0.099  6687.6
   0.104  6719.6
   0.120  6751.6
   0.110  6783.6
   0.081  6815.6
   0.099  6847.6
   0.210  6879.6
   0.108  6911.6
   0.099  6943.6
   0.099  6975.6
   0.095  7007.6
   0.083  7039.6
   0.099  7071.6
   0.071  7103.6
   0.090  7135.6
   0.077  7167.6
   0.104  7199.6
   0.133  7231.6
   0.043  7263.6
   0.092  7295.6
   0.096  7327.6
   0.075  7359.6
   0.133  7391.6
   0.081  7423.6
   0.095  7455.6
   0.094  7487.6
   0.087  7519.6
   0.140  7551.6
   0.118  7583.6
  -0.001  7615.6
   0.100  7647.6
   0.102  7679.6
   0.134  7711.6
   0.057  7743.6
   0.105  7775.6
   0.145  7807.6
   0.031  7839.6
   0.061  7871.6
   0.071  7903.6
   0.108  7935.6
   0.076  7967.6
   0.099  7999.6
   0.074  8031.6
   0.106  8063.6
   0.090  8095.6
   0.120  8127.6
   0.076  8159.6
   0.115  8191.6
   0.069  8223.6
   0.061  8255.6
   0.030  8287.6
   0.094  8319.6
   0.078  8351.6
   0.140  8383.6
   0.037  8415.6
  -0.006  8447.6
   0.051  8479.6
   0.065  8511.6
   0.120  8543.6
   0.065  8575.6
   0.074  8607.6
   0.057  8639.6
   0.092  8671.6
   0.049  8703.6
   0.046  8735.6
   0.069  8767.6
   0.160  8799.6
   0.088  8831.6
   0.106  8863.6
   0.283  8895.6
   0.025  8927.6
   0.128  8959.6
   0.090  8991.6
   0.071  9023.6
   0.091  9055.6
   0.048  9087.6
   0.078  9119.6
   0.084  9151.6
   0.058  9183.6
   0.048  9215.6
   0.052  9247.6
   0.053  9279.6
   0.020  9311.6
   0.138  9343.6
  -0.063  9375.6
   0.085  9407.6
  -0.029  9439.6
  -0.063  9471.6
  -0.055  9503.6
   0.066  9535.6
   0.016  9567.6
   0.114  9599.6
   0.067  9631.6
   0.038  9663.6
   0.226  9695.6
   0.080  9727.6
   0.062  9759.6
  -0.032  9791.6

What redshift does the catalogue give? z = 0.776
